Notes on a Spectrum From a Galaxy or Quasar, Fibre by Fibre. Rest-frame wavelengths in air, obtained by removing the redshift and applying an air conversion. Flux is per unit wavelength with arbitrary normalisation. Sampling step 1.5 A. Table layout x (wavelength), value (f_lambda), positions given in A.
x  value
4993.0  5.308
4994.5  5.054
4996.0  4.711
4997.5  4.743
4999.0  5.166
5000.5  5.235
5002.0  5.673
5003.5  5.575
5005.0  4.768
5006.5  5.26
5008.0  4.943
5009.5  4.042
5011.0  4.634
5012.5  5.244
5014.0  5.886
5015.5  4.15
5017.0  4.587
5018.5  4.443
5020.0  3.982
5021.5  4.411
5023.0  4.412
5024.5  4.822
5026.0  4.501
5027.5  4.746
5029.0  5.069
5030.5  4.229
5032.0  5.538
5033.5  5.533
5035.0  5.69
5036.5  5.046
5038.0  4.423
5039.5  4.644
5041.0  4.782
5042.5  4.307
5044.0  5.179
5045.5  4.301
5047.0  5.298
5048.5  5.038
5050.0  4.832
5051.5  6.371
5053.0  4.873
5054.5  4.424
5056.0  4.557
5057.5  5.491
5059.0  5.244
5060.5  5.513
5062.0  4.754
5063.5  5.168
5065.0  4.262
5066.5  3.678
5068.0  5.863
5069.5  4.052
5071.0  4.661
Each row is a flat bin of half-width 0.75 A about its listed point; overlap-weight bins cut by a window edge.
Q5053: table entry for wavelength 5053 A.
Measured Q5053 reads 4.873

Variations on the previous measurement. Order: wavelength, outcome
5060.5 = 5.513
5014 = 5.886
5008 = 4.943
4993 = 5.308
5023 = 4.412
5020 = 3.982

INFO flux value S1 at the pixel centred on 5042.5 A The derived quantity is 4.307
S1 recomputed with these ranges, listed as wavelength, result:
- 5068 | 5.863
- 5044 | 5.179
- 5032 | 5.538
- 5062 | 4.754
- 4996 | 4.711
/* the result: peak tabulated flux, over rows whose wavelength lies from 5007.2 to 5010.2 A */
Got 4.943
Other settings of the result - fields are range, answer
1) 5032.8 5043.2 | 5.69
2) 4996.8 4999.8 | 5.166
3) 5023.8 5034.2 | 5.538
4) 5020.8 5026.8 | 4.822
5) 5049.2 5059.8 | 6.371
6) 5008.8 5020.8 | 5.886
